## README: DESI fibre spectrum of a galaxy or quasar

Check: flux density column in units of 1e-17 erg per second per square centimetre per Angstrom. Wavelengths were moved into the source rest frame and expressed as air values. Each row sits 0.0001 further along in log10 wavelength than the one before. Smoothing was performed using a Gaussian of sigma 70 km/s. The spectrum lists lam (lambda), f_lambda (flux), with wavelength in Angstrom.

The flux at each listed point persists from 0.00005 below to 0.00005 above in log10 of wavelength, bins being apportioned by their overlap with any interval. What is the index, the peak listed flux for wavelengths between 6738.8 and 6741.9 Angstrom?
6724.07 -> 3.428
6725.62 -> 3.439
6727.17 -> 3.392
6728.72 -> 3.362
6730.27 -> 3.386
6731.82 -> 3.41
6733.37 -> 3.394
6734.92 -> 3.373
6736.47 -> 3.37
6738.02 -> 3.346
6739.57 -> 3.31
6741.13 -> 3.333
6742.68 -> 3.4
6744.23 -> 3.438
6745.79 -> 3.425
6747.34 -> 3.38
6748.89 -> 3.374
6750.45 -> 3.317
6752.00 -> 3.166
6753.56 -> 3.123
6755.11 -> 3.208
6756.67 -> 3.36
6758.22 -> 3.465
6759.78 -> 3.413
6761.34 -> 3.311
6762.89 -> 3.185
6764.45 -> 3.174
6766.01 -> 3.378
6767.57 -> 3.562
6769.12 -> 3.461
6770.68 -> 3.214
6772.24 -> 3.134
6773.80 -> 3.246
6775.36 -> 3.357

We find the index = 3.333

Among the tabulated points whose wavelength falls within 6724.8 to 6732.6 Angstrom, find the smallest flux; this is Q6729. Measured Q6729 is 3.362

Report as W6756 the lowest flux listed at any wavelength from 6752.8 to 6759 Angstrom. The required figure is 3.123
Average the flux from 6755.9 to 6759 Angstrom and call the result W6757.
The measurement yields 3.42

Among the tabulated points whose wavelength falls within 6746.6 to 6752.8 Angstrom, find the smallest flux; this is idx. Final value 3.166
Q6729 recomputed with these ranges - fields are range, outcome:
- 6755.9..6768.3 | 3.174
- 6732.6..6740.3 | 3.31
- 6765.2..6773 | 3.134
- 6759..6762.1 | 3.311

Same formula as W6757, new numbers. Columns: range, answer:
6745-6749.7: 3.39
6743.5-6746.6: 3.43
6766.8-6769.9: 3.52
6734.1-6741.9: 3.35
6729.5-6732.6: 3.4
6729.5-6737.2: 3.39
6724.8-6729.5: 3.4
